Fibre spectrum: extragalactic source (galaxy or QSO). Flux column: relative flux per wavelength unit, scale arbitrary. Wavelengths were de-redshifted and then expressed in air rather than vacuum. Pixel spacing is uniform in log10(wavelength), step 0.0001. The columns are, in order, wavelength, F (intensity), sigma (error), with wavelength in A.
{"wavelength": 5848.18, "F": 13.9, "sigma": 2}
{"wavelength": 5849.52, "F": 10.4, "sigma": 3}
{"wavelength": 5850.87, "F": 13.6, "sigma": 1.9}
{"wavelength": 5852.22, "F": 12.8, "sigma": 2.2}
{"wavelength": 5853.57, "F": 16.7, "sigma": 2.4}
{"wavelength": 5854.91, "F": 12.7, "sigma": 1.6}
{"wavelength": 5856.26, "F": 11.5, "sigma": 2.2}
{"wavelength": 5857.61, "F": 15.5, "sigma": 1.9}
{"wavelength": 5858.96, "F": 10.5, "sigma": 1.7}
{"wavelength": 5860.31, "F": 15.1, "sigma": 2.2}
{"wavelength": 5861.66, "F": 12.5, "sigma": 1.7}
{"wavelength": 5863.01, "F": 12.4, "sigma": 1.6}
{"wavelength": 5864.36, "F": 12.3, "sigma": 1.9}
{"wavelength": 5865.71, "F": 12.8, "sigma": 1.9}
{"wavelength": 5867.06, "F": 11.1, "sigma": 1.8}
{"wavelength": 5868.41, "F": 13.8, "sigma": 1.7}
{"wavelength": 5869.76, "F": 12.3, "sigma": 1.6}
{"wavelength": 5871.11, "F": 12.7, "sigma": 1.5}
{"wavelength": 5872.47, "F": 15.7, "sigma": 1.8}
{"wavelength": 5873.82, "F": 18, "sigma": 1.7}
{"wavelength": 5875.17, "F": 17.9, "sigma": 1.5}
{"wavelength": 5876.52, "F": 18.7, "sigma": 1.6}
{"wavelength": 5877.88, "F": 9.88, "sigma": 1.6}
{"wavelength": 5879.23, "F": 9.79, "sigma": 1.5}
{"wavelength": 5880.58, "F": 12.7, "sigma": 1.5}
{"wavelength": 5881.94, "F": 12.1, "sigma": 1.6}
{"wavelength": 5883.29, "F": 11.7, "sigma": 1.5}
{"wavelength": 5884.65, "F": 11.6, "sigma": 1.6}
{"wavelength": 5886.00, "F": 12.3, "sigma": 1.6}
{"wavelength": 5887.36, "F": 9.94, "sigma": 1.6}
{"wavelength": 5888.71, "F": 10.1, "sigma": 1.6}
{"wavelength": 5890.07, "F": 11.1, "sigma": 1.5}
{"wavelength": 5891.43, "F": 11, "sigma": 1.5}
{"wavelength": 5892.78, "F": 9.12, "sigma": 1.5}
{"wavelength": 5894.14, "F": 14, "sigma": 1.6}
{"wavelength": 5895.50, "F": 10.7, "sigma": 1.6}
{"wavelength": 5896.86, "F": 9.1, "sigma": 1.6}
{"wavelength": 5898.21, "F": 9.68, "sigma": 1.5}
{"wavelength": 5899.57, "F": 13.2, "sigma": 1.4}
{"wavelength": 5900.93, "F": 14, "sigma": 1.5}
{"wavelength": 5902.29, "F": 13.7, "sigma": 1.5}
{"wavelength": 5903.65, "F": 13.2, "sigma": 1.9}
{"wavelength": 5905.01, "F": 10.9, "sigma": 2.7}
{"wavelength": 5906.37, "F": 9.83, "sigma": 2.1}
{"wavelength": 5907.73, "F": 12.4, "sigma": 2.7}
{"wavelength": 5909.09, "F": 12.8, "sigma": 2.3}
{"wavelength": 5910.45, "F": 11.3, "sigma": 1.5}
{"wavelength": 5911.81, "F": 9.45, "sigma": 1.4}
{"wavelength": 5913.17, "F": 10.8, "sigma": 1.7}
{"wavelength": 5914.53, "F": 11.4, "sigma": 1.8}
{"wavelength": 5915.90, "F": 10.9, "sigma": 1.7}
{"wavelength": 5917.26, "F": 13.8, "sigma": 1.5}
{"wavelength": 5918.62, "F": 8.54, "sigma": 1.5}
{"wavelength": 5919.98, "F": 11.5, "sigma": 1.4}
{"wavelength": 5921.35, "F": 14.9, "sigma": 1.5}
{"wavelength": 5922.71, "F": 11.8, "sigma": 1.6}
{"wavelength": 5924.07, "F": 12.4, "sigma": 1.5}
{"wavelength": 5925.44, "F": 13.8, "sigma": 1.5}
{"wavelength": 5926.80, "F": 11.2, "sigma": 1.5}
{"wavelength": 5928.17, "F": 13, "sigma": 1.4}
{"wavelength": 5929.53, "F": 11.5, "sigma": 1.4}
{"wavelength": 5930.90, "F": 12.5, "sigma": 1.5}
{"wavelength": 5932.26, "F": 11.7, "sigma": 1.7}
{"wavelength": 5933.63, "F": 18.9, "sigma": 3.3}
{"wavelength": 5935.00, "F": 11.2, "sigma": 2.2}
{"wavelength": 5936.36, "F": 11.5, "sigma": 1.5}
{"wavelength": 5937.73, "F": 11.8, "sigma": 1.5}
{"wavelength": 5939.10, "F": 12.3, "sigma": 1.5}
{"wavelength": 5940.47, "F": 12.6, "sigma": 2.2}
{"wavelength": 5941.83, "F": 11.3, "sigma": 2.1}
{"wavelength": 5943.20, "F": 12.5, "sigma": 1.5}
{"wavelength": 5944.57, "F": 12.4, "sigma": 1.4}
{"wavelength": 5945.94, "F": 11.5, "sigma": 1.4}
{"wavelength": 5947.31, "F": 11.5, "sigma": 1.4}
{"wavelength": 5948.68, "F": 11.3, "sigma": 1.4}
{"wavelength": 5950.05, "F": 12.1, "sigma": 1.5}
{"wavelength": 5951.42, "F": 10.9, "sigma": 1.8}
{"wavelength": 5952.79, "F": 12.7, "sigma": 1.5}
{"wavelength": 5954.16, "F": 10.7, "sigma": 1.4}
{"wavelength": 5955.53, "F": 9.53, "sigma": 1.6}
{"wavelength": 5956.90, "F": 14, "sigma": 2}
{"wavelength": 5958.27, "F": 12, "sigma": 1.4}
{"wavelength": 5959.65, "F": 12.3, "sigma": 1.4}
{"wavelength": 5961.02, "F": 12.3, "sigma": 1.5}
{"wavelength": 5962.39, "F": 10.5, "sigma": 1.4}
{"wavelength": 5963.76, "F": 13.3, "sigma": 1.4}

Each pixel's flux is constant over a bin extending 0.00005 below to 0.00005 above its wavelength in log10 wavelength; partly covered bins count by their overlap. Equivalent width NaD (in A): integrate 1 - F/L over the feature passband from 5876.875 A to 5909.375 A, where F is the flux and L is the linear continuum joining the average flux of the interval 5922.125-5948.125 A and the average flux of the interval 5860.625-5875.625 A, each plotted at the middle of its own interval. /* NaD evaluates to 4.2 A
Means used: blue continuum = 13.7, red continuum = 12.4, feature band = 11.5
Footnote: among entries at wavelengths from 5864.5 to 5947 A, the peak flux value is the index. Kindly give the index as 18.9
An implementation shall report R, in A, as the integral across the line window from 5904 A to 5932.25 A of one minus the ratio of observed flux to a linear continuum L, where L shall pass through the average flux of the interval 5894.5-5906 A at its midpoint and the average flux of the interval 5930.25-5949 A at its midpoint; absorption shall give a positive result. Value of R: 0.8 A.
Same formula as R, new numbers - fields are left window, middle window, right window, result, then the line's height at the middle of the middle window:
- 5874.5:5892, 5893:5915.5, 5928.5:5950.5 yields 1.2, 12.2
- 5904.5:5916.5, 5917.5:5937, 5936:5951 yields -1.7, 11.5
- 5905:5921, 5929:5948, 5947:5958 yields -1.5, 11.5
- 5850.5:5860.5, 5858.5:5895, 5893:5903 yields 0.2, 12.7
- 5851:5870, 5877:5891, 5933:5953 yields 1.7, 12.8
